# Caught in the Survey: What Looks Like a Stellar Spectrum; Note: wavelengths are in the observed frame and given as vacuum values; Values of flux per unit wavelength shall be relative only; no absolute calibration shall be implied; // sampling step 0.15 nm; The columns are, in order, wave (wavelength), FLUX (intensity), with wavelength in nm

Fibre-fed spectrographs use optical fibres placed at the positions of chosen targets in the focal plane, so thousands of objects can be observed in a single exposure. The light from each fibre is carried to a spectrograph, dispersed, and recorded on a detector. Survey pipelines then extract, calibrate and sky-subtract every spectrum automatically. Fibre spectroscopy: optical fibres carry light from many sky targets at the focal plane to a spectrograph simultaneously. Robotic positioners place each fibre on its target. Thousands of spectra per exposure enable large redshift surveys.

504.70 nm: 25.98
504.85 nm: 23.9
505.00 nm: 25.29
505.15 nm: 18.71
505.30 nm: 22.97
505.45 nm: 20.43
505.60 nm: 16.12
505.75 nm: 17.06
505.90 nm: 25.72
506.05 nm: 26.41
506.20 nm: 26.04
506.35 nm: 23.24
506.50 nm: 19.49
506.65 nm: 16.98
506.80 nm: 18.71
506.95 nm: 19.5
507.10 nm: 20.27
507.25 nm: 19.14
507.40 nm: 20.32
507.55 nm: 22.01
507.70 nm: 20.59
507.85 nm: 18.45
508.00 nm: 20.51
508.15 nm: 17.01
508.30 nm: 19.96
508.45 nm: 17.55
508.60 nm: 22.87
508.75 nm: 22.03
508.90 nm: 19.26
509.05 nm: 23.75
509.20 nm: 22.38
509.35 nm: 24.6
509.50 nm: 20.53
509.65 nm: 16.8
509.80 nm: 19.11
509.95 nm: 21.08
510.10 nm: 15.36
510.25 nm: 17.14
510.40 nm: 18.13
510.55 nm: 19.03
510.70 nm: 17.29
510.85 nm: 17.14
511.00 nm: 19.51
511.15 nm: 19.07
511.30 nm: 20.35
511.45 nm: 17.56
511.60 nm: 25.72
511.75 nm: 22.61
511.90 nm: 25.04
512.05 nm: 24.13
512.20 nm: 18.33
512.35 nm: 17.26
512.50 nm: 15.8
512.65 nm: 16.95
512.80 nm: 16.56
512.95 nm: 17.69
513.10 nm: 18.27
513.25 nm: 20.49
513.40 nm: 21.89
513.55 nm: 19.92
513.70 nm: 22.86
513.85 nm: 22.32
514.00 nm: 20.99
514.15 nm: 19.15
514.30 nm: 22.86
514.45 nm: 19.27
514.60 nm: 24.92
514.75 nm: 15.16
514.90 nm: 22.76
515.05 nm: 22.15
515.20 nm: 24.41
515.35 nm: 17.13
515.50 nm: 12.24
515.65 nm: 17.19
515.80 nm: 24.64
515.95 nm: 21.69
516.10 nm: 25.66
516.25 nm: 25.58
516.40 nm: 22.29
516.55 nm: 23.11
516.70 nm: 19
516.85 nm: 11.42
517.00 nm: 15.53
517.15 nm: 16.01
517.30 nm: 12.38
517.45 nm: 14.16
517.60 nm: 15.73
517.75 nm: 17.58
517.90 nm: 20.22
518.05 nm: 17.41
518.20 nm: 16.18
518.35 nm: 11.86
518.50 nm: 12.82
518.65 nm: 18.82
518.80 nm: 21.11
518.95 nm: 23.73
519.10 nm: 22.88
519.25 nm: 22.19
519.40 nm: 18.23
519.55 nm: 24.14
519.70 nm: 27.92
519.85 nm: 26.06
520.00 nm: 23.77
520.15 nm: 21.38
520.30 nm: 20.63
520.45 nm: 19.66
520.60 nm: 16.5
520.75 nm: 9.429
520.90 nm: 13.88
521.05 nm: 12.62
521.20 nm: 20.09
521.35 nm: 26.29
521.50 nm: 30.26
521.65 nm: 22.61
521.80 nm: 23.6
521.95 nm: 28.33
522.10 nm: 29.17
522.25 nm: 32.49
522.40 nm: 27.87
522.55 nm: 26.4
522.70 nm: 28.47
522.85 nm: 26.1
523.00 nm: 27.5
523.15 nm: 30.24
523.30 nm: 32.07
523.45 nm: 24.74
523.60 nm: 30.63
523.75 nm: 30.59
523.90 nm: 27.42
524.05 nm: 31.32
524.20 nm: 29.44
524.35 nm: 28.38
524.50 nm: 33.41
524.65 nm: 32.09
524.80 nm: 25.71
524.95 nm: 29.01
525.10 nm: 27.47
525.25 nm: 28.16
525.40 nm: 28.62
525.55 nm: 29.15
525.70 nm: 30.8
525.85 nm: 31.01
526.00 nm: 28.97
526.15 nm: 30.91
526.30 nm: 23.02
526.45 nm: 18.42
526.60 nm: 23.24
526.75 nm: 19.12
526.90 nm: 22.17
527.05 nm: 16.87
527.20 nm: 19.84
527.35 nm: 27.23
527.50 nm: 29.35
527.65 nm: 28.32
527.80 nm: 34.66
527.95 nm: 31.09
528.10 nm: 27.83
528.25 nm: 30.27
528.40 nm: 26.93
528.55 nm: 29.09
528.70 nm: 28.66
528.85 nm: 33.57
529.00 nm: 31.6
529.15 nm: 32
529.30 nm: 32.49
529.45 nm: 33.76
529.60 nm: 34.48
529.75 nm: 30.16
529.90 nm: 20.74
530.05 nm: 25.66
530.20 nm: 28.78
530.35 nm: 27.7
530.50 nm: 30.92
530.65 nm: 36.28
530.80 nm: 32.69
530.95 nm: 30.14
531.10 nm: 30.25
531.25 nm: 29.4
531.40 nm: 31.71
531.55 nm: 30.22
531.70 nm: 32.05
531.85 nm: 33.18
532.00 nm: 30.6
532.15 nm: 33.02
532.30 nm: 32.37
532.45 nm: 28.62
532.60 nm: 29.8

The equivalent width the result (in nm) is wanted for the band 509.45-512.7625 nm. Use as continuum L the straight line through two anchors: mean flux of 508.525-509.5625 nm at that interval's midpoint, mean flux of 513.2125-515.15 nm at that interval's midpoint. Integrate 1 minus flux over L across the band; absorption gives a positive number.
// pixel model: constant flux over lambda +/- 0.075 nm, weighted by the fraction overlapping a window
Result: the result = 0.39 nm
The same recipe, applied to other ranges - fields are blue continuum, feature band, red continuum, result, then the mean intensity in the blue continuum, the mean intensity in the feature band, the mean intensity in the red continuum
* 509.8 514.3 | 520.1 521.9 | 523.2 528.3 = 0.37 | 19.6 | 19.8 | 27.7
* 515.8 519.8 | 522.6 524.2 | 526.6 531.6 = -0.33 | 19.3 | 28.9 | 28.8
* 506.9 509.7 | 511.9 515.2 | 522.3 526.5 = 0.41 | 20.4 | 20.2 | 28.6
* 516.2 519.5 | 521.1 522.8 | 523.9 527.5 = -0.30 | 18.1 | 26.6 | 26.8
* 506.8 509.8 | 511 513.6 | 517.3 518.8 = -0.17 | 20.3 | 19.9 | 16.2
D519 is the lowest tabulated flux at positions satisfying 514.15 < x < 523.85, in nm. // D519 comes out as 9.429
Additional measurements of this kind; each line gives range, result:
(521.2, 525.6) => 20.09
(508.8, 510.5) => 15.36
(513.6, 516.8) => 12.24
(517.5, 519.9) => 11.86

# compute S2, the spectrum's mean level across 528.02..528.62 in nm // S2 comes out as 28.5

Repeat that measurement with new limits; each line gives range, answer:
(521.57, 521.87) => 23.2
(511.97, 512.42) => 20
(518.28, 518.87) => 16.1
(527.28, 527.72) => 28.3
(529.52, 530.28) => 28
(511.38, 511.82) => 22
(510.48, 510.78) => 18.1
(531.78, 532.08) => 31.9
